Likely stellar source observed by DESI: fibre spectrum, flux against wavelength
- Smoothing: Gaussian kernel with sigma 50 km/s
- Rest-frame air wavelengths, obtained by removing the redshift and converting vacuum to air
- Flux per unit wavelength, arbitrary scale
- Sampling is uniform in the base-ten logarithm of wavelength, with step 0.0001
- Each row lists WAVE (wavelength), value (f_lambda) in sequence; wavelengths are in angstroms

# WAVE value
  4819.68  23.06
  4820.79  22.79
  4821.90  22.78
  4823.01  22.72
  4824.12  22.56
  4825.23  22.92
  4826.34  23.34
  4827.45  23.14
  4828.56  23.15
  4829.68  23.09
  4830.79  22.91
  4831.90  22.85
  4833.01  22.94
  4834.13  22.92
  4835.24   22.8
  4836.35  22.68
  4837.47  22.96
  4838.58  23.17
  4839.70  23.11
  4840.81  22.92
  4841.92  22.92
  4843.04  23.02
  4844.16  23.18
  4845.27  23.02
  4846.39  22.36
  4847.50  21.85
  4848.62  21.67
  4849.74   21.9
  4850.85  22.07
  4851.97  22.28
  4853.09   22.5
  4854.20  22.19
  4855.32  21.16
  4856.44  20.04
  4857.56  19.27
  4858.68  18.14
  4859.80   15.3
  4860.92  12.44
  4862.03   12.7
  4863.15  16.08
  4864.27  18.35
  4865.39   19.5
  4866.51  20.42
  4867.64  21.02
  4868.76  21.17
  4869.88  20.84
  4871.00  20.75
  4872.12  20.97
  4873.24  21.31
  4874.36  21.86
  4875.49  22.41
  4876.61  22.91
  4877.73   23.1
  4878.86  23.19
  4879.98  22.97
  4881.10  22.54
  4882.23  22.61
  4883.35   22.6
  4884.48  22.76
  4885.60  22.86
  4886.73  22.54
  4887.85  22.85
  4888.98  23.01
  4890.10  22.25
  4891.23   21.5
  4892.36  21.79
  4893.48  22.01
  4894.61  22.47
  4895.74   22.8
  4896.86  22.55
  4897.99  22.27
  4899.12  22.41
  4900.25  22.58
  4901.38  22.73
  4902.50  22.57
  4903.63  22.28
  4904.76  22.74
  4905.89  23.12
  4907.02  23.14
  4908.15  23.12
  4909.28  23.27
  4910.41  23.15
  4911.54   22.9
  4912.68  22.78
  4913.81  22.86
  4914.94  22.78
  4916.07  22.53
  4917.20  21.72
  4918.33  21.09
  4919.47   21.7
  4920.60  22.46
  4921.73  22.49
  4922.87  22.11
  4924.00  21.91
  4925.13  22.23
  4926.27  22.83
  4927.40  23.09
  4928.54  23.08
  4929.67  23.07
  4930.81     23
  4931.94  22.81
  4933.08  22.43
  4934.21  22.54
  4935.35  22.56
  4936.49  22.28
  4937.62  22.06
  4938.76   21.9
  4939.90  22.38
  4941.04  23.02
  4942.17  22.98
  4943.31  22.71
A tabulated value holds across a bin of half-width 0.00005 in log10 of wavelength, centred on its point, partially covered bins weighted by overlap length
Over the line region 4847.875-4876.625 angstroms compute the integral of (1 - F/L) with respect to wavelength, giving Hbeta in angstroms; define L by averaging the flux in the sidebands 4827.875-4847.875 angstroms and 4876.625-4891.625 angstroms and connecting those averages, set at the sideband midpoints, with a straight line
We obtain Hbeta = 3.6 angstroms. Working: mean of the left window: 22.9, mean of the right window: 22.7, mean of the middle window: 19.9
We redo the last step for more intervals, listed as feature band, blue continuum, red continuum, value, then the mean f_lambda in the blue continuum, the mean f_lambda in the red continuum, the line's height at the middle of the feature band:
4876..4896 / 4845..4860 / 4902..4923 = -0.63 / 21.1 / 22.6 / 21.9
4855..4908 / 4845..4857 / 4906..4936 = 2.34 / 21.9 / 22.6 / 22.2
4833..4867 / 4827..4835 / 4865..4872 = 1.64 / 23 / 20.7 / 21.8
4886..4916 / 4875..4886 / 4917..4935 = 0.00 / 22.8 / 22.4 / 22.6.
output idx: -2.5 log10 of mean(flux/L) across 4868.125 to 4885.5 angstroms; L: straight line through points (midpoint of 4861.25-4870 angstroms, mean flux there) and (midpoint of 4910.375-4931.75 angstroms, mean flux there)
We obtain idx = -0.15 mag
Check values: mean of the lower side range 18.5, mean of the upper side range 22.5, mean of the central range 22.2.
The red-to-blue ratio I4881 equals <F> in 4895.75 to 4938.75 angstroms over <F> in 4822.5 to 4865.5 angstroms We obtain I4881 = 1.06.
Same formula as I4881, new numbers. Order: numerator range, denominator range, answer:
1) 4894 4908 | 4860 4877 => 1.17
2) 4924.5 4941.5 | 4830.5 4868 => 1.08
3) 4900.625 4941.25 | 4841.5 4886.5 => 1.08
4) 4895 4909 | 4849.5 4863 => 1.19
